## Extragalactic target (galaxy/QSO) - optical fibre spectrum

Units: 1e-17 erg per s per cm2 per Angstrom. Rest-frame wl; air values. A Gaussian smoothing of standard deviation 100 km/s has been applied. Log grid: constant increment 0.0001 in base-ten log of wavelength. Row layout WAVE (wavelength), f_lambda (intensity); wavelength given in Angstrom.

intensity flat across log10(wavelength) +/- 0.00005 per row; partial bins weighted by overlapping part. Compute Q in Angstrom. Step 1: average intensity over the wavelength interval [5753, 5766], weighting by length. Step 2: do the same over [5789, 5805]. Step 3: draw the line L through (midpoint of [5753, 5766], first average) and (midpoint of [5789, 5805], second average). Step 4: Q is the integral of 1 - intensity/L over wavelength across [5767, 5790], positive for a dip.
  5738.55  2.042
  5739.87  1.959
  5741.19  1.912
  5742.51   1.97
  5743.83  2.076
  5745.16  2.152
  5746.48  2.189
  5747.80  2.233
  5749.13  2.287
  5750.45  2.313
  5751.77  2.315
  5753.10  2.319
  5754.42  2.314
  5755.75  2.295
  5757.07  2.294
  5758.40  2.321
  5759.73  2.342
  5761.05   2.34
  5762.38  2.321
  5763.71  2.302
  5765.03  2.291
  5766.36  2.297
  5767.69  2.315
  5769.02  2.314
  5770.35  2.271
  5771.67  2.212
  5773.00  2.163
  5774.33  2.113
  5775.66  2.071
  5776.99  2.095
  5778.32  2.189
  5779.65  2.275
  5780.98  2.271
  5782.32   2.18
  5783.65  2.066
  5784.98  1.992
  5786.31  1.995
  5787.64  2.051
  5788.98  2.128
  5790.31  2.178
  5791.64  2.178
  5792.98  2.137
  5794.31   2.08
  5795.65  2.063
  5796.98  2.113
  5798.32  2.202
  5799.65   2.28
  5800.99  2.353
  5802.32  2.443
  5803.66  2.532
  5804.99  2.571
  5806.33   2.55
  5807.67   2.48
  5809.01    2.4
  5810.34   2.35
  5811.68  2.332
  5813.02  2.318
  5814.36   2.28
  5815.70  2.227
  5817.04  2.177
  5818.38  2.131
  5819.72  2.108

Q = 1.2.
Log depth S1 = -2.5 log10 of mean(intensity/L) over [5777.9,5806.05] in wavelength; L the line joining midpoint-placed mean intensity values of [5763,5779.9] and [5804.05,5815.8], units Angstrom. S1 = 0.053 mag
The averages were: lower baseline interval 2.22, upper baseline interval 2.4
